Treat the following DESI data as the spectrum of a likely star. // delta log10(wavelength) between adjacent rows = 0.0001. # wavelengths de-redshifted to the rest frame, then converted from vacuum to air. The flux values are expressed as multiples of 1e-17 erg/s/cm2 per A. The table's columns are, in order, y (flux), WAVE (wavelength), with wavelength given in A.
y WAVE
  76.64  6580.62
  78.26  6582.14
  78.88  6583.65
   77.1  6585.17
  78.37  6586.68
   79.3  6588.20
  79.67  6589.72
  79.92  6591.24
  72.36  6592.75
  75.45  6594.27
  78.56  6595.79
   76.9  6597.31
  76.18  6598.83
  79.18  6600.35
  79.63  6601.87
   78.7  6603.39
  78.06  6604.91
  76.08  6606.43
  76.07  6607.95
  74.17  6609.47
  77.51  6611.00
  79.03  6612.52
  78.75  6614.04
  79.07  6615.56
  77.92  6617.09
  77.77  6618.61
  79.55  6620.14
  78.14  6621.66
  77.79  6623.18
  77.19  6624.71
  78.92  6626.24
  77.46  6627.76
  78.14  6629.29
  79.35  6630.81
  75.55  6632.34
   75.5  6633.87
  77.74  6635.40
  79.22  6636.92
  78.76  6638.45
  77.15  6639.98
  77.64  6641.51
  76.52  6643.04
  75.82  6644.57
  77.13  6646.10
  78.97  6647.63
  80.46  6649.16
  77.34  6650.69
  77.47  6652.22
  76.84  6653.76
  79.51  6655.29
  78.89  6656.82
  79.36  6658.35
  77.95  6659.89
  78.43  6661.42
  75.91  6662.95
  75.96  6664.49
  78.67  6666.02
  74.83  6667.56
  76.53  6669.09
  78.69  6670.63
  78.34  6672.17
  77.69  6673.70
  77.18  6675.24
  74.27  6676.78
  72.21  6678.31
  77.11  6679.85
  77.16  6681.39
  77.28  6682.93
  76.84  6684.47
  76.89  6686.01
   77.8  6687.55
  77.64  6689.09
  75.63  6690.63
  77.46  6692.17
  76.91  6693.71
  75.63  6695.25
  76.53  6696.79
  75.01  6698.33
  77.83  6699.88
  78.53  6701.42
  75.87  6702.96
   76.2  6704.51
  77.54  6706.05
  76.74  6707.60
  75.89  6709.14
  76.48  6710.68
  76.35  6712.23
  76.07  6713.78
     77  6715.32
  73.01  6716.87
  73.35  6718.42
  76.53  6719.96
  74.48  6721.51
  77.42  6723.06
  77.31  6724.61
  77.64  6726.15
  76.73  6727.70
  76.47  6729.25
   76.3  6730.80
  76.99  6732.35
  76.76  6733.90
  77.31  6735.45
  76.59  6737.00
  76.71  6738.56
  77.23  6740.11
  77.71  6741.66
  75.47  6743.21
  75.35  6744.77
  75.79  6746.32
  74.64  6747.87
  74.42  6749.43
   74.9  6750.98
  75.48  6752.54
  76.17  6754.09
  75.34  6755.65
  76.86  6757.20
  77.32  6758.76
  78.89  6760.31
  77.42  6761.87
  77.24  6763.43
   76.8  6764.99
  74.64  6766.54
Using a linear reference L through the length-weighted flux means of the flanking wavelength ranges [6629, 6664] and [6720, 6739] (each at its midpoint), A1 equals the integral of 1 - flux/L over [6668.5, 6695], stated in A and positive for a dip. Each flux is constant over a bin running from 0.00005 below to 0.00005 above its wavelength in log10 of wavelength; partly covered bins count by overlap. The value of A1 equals 0.2 A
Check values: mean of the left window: 77.8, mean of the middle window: 76.8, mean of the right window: 76.7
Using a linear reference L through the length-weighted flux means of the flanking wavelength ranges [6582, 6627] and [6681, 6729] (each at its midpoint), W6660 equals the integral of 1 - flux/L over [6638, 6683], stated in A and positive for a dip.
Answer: -0.1 A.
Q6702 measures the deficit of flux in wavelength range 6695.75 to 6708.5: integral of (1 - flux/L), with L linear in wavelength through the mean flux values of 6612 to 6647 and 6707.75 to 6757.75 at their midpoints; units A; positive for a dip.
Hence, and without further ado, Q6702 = 0.0 A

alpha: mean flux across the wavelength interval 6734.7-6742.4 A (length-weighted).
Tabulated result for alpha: 77.1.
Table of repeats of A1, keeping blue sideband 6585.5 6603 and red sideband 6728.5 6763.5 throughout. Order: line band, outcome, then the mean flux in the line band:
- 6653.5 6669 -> -0.1 A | 77.7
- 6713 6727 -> 0.1 A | 75.9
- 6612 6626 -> -0.1 A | 78.4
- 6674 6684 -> 0.1 A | 75.9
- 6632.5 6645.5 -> 0.0 A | 77.2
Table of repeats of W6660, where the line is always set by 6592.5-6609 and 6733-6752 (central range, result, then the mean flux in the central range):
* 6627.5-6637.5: -0.1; 77.6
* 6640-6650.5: -0.1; 77.7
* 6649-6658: -0.2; 78.3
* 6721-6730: -0.1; 76.8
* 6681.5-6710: -0.2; 76.8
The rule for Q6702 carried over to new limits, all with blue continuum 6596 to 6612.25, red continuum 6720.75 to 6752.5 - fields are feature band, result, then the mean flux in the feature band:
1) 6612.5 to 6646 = -0.3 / 77.8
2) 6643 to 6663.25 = -0.3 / 78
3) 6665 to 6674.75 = -0.1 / 77.4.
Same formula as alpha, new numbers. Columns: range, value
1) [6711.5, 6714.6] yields 76.3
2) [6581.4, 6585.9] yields 78.1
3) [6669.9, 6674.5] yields 78.2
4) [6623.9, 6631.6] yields 78.2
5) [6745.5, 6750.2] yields 75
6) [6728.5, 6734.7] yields 76.6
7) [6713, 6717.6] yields 75.4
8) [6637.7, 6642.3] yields 77.8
